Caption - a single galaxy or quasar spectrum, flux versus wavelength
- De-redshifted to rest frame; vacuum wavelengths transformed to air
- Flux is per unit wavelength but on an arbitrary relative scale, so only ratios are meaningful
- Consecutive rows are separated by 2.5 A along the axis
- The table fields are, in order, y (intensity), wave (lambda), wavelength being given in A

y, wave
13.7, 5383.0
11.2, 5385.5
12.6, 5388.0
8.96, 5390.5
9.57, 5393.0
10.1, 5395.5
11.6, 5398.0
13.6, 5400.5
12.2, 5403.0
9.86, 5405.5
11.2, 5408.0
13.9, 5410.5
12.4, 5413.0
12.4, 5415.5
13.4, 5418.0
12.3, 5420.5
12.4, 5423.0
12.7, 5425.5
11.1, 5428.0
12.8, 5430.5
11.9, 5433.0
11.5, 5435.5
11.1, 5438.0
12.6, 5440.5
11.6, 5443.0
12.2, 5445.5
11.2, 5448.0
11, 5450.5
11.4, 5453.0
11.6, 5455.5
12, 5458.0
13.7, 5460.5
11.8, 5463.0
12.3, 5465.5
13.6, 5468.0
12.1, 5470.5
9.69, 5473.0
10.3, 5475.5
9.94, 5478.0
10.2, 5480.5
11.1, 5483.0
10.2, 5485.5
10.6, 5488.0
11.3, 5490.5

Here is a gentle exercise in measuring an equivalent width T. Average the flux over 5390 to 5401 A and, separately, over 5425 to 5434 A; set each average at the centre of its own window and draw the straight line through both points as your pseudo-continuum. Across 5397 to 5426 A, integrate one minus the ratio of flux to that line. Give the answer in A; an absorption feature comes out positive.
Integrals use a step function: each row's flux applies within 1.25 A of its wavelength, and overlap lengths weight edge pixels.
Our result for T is -2.5 A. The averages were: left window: 10.7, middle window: 12.3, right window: 12.1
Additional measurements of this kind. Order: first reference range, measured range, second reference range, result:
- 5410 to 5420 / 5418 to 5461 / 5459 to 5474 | 2.1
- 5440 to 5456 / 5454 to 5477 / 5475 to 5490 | -1.8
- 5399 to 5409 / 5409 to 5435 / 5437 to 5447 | -1.5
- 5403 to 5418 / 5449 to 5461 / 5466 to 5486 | -0.5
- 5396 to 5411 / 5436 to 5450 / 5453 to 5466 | 0.5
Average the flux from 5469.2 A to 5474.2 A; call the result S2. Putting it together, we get 10.9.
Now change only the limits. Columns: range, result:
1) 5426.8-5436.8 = 11.8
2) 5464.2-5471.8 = 12.6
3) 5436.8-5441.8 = 11.9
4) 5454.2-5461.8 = 12.4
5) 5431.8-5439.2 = 11.5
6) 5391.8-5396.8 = 9.86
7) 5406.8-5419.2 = 12.7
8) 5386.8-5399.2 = 10.6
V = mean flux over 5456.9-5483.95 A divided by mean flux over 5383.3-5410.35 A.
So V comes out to 1.02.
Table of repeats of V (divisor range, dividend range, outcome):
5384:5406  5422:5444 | 1.07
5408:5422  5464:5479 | 0.89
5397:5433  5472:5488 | 0.84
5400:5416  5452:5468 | 1.01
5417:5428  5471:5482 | 0.82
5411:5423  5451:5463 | 0.95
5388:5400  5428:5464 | 1.12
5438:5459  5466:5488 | 0.94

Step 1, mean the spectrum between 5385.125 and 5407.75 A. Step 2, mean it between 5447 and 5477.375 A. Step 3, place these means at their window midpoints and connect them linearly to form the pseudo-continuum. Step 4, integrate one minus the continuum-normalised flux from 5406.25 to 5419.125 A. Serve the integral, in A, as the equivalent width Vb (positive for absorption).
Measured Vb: -1.5 A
